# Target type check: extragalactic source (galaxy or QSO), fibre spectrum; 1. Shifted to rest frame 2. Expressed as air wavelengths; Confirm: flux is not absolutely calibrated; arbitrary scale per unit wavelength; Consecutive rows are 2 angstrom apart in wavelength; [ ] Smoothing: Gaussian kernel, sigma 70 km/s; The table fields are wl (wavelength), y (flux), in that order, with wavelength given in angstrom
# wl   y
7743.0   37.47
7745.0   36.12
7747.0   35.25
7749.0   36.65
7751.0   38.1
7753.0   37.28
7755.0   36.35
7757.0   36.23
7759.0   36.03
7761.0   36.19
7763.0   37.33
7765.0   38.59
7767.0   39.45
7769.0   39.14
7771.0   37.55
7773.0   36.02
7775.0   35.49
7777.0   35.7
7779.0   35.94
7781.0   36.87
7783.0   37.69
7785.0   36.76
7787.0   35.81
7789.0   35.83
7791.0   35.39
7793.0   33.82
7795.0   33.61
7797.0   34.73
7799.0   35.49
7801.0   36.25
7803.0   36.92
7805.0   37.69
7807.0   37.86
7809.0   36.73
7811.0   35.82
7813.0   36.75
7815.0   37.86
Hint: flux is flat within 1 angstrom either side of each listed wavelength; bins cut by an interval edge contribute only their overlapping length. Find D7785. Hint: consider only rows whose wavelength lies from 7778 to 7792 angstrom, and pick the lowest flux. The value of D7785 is 35.39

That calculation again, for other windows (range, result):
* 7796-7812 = 34.73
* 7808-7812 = 35.82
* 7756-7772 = 36.03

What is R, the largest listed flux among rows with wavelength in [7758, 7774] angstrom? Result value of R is 39.45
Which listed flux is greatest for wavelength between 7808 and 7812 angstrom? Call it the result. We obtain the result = 36.73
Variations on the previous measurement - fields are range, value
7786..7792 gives 35.83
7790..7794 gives 35.39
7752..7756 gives 37.28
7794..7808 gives 37.86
